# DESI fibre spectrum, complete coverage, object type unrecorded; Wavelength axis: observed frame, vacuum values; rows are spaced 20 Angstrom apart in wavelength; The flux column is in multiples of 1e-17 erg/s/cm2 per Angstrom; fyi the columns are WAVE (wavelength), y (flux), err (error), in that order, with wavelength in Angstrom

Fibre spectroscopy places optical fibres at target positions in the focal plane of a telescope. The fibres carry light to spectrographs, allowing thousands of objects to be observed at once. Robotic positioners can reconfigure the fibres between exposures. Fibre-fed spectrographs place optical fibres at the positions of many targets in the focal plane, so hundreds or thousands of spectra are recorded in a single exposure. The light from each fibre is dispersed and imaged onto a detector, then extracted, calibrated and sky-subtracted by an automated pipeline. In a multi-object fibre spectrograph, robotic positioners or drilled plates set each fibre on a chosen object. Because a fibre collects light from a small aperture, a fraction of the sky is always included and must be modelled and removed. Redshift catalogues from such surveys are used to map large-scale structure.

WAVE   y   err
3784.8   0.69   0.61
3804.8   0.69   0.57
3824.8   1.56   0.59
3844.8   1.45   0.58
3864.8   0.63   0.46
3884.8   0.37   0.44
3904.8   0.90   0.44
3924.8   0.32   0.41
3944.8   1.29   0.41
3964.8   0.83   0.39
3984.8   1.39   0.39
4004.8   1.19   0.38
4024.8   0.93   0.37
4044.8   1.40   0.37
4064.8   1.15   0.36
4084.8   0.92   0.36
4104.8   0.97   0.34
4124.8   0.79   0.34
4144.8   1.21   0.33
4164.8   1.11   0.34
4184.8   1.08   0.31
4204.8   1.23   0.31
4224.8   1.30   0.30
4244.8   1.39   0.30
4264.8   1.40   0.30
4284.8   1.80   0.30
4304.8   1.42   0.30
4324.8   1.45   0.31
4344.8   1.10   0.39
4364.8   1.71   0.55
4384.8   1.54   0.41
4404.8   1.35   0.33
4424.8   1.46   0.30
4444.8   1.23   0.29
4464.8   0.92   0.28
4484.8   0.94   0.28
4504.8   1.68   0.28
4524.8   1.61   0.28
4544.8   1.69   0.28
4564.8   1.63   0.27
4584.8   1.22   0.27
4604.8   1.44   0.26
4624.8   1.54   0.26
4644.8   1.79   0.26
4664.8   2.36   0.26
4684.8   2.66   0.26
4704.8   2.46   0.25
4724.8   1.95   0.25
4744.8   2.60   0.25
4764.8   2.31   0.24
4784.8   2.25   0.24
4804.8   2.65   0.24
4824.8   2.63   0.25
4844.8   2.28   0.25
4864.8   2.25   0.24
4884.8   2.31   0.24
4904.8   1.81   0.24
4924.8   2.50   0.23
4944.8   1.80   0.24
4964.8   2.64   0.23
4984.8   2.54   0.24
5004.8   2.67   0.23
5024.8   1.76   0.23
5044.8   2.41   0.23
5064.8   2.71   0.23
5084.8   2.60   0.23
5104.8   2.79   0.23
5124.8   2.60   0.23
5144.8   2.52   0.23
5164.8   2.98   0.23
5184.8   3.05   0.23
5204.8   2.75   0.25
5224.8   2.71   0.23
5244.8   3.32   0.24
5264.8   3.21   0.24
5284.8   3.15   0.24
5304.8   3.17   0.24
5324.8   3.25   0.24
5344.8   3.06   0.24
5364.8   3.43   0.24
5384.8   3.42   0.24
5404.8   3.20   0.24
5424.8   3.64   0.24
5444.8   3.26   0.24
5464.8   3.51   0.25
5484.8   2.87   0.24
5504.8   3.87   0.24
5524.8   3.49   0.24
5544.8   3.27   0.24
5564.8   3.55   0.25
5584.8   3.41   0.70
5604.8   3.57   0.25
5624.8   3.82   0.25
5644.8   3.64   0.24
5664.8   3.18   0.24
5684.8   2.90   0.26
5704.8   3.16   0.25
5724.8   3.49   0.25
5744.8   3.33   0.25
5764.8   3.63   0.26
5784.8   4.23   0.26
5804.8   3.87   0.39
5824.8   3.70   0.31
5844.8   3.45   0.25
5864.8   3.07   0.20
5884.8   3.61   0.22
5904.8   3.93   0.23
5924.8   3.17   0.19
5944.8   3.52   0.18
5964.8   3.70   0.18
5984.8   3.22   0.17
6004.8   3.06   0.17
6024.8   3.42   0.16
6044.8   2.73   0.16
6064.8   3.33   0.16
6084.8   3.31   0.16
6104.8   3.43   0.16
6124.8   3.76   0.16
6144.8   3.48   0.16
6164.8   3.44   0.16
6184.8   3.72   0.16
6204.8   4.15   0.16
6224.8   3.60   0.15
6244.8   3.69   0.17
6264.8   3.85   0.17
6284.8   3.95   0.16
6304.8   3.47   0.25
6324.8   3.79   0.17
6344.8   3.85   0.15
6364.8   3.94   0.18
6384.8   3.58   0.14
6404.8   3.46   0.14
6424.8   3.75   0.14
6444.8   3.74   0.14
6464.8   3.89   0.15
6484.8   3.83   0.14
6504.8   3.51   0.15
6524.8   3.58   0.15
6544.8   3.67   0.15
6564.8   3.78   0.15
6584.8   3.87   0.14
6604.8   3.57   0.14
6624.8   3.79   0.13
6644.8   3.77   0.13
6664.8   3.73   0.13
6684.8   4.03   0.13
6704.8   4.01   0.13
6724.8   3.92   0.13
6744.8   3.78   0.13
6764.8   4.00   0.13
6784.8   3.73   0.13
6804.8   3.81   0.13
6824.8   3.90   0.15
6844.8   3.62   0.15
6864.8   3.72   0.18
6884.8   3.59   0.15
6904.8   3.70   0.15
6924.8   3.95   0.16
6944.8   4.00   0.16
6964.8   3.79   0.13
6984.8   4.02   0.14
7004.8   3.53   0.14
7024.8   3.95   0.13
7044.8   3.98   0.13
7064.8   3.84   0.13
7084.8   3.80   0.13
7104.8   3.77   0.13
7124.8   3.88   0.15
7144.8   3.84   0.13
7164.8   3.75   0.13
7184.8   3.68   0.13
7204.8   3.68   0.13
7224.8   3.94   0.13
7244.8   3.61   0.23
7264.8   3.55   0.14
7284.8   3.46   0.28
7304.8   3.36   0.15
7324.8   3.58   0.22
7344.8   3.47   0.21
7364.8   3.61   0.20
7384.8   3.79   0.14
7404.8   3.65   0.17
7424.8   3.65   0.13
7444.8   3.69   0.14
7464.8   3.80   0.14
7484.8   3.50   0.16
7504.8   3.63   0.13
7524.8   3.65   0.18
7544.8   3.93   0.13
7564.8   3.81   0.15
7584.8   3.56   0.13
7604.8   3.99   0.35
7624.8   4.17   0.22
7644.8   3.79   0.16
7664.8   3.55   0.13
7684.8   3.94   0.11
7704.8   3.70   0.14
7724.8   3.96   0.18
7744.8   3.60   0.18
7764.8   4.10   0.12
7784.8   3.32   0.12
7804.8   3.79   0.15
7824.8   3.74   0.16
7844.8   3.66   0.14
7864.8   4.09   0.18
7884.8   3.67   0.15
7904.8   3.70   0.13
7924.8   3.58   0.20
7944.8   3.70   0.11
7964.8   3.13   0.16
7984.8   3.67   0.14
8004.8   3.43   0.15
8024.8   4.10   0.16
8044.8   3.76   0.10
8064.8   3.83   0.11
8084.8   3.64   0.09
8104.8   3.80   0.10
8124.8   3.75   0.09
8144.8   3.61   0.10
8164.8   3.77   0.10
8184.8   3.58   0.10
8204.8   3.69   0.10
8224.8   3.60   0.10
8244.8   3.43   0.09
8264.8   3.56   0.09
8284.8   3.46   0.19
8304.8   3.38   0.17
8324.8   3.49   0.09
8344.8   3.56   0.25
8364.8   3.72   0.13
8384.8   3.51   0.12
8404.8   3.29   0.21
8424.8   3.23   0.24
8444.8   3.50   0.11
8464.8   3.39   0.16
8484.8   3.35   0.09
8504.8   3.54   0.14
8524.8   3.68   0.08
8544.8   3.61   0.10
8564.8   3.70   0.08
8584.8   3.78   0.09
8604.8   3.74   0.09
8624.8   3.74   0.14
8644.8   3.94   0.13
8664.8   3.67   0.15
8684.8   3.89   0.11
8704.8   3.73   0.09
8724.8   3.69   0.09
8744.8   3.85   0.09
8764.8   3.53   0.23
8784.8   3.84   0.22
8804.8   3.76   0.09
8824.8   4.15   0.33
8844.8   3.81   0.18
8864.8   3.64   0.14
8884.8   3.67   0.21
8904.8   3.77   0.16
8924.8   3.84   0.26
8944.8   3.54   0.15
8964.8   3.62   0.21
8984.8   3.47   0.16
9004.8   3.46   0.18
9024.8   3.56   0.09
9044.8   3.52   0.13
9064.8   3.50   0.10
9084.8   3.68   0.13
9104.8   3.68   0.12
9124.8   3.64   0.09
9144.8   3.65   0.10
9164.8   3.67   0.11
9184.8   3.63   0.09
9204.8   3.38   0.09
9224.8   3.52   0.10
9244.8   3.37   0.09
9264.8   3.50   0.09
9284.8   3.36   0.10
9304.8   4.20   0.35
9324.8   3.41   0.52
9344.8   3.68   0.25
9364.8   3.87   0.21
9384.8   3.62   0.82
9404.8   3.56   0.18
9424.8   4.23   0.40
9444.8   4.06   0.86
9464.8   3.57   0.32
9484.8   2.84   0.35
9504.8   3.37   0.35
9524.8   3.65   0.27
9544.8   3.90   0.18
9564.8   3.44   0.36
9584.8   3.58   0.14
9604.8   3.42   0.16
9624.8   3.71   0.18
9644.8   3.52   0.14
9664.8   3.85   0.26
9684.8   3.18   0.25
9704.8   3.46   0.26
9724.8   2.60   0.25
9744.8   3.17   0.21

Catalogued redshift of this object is 0.17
